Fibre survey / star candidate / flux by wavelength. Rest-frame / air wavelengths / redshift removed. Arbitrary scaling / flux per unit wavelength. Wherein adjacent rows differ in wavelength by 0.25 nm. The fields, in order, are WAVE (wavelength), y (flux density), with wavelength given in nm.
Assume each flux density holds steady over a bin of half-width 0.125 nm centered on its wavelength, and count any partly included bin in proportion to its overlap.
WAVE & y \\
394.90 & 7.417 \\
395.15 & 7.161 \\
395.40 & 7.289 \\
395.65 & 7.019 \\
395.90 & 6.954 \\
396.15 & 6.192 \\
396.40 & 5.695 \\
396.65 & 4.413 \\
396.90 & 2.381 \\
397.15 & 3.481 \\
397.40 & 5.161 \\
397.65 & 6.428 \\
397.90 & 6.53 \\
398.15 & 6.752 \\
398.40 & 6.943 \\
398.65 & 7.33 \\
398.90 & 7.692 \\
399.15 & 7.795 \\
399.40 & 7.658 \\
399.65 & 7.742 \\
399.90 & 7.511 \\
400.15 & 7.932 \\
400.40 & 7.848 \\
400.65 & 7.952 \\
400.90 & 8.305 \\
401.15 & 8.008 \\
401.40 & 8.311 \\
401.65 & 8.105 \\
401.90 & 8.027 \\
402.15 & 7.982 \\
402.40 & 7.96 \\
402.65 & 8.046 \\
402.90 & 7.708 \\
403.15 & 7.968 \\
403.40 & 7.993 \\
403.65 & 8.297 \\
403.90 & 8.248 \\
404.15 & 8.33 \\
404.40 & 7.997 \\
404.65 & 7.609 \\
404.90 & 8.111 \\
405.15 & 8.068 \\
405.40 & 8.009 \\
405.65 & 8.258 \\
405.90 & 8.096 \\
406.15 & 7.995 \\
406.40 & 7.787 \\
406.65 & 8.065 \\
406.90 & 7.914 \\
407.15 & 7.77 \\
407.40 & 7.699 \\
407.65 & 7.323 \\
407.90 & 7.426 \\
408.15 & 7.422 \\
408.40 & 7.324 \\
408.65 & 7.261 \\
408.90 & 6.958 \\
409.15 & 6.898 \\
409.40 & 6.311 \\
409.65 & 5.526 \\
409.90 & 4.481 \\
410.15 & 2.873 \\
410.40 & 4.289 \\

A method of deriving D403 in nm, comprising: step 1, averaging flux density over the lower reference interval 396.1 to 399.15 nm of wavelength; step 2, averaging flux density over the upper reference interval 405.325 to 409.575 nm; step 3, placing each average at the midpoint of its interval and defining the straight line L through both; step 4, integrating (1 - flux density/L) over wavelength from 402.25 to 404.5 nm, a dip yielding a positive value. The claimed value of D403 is -0.41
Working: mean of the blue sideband 5.82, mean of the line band 8.06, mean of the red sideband 7.53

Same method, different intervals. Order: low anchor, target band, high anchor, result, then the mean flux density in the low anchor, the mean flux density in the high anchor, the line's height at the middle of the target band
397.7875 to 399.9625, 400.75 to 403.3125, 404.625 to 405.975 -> -0.12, 7.33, 8.05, 7.68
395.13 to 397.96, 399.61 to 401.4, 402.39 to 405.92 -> -0.27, 5.65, 8.05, 6.9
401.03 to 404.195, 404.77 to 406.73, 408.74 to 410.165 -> -0.29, 8.07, 5.75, 7.01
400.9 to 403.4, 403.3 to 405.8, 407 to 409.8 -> -0.14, 8.03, 7.07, 7.66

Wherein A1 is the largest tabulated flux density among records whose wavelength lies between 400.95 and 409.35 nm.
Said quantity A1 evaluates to 8.33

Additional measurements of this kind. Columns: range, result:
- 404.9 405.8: 8.258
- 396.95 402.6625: 8.311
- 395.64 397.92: 7.019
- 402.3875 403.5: 8.046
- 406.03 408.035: 8.065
